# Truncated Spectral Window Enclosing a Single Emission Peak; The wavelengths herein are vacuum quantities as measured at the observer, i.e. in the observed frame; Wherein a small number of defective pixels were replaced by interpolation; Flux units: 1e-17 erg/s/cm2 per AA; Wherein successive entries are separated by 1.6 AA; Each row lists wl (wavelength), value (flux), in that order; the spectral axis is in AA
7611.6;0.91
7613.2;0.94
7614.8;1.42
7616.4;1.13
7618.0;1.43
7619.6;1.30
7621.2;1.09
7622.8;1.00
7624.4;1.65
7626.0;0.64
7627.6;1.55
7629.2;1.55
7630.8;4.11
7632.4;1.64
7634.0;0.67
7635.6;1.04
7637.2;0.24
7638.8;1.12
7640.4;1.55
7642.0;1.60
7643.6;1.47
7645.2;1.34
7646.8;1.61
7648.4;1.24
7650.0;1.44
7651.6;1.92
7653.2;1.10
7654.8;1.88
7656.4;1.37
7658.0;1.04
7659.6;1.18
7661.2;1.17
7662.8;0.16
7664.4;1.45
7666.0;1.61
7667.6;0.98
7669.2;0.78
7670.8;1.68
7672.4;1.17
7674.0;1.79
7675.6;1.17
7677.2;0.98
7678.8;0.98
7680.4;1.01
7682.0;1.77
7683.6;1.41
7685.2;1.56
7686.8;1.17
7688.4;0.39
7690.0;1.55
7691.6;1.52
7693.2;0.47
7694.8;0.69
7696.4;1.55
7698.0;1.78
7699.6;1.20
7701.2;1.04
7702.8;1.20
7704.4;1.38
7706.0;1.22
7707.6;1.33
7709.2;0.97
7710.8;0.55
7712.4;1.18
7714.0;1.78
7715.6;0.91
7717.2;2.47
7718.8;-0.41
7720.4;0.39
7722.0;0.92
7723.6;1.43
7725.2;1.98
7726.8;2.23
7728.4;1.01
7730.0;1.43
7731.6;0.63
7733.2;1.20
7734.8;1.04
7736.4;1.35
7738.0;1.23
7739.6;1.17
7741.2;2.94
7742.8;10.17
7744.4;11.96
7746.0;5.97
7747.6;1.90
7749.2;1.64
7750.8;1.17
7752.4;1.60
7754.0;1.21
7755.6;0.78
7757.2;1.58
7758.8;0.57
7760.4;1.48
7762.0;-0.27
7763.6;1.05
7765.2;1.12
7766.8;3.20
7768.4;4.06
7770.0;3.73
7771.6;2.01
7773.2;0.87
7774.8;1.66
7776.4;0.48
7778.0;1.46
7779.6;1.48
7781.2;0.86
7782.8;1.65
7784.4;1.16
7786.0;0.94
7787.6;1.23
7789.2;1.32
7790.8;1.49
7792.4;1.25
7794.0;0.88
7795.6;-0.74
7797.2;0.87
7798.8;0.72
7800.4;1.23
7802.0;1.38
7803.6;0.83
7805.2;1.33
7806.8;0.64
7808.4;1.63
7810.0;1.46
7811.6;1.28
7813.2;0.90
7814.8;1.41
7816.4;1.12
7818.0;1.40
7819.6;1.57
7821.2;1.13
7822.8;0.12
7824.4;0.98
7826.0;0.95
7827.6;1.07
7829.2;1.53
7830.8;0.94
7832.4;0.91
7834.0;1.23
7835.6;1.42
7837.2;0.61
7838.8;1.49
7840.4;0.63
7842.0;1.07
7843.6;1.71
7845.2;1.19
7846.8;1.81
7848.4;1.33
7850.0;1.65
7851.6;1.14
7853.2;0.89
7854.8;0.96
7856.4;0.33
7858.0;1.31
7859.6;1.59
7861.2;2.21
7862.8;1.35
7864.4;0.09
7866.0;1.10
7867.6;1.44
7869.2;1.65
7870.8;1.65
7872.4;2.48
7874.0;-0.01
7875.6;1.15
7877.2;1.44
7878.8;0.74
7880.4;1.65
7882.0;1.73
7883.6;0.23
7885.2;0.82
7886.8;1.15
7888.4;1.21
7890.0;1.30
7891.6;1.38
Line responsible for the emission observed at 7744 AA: H-alpha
